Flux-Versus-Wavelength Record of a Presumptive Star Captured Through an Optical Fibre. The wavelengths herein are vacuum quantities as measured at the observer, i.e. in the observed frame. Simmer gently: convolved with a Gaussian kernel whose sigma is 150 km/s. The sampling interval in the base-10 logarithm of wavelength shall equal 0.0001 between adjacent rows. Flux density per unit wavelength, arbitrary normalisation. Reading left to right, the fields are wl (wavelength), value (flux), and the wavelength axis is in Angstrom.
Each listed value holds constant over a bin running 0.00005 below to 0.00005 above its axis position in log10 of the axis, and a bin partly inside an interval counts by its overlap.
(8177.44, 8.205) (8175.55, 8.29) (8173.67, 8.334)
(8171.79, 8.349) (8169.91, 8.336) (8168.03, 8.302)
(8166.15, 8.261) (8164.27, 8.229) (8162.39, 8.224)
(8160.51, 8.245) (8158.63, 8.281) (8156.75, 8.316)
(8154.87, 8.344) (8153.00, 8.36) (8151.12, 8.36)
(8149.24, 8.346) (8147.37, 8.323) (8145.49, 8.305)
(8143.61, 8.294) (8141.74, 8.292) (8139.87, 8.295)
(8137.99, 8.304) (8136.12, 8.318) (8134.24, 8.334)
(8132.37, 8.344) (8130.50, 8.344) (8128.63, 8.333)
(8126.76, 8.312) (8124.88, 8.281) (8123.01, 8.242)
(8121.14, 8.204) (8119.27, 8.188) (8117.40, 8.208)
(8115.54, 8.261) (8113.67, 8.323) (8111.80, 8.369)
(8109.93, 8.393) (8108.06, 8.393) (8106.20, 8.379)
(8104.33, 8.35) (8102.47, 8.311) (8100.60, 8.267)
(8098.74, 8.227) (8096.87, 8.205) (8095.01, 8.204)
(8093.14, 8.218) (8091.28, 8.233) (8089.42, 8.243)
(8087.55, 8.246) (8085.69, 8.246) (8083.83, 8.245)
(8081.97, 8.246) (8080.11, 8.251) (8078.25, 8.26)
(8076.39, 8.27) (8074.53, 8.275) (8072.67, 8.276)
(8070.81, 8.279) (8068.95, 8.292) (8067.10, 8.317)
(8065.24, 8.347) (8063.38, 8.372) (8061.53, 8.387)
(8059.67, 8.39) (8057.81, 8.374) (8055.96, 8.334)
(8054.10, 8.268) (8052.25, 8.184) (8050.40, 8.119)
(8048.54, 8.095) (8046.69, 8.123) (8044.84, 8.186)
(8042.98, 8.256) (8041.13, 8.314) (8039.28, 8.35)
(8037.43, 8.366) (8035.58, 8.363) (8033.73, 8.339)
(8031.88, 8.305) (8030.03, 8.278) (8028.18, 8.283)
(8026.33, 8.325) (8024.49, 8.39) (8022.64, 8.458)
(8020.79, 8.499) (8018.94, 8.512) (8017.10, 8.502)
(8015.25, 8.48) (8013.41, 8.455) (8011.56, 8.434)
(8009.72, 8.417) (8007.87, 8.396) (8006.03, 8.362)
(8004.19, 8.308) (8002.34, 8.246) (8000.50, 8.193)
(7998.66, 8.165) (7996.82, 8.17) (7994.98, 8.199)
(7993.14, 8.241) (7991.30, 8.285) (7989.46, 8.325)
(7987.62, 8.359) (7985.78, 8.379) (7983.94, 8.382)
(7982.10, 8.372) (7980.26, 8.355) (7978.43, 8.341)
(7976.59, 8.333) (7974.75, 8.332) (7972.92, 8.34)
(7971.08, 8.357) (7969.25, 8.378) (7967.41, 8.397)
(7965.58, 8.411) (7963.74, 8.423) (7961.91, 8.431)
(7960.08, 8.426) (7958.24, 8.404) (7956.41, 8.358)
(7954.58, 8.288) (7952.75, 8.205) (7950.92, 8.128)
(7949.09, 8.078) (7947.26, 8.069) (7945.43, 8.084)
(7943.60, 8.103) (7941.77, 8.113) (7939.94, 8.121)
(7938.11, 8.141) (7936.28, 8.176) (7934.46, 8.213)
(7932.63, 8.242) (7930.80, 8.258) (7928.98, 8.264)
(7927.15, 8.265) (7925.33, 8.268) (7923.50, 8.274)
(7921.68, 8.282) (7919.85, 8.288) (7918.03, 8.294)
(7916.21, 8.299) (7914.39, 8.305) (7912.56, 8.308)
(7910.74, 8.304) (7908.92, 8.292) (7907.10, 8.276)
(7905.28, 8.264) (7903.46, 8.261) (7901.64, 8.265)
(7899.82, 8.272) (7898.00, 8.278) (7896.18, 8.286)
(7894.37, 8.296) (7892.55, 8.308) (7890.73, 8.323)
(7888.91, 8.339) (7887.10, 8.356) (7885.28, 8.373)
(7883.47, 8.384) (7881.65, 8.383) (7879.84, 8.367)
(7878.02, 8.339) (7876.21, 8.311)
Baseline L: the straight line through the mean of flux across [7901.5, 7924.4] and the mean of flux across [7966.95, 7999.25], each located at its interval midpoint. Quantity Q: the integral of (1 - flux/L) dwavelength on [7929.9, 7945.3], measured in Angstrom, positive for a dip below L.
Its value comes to 0.2 Angstrom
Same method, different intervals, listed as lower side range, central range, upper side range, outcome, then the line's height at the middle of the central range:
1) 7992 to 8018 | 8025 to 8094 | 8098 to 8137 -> 0.3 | 8.32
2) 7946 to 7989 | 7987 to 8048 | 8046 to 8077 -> -0.2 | 8.3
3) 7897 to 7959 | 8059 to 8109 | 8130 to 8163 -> 0.0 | 8.29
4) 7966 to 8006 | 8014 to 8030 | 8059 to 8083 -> -0.2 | 8.31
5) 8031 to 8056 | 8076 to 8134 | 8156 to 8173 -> -0.1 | 8.27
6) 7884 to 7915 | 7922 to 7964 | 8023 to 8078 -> 0.4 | 8.3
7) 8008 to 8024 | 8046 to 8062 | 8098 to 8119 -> 0.3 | 8.4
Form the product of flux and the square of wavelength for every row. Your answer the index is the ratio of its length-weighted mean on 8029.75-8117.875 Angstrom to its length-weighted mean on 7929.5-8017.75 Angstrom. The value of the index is 1.0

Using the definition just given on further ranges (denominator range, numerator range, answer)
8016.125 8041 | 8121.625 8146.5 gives 1.02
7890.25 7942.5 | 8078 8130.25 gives 1.05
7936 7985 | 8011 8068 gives 1.03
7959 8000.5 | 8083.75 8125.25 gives 1.02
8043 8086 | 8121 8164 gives 1.02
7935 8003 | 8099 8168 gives 1.05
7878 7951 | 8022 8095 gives 1.04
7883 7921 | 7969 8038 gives 1.03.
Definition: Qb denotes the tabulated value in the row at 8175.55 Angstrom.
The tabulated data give 8.29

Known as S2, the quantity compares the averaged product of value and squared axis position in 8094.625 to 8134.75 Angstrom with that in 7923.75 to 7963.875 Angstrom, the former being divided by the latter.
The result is 1.1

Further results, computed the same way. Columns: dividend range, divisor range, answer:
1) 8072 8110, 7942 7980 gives 1.03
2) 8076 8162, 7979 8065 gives 1.02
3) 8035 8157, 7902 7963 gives 1.05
